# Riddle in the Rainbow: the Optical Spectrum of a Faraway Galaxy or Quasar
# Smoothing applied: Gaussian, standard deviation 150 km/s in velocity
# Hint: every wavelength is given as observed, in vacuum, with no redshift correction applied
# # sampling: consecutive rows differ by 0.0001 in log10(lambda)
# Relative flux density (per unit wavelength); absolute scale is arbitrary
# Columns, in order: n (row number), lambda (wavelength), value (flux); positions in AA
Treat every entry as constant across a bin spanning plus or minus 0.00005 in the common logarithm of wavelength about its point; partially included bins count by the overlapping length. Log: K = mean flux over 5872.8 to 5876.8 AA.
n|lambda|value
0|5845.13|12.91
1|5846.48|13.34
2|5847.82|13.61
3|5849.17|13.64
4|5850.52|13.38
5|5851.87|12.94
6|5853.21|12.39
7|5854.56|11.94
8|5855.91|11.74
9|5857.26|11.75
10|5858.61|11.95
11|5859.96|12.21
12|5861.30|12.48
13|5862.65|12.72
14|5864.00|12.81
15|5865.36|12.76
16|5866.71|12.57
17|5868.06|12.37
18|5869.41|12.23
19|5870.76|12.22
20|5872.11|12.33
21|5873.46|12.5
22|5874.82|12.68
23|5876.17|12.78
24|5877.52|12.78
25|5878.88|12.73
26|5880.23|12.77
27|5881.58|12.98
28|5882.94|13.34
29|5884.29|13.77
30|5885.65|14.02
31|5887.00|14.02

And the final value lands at 12.6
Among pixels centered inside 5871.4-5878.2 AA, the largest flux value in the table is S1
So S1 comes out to 12.78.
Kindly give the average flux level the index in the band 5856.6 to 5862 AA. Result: 12.1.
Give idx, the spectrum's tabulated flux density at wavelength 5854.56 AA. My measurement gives 11.94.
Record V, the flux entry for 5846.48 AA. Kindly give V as 13.34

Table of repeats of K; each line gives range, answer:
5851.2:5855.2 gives 12.4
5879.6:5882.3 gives 12.9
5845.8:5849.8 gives 13.5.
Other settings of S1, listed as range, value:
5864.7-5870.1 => 12.76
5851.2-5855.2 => 12.94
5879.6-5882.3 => 12.98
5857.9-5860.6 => 12.21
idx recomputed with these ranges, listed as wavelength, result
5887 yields 14.02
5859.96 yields 12.21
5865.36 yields 12.76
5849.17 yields 13.64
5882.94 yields 13.34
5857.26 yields 11.75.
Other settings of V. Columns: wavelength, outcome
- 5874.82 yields 12.68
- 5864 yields 12.81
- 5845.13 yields 12.91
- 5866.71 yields 12.57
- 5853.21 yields 12.39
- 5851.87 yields 12.94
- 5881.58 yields 12.98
